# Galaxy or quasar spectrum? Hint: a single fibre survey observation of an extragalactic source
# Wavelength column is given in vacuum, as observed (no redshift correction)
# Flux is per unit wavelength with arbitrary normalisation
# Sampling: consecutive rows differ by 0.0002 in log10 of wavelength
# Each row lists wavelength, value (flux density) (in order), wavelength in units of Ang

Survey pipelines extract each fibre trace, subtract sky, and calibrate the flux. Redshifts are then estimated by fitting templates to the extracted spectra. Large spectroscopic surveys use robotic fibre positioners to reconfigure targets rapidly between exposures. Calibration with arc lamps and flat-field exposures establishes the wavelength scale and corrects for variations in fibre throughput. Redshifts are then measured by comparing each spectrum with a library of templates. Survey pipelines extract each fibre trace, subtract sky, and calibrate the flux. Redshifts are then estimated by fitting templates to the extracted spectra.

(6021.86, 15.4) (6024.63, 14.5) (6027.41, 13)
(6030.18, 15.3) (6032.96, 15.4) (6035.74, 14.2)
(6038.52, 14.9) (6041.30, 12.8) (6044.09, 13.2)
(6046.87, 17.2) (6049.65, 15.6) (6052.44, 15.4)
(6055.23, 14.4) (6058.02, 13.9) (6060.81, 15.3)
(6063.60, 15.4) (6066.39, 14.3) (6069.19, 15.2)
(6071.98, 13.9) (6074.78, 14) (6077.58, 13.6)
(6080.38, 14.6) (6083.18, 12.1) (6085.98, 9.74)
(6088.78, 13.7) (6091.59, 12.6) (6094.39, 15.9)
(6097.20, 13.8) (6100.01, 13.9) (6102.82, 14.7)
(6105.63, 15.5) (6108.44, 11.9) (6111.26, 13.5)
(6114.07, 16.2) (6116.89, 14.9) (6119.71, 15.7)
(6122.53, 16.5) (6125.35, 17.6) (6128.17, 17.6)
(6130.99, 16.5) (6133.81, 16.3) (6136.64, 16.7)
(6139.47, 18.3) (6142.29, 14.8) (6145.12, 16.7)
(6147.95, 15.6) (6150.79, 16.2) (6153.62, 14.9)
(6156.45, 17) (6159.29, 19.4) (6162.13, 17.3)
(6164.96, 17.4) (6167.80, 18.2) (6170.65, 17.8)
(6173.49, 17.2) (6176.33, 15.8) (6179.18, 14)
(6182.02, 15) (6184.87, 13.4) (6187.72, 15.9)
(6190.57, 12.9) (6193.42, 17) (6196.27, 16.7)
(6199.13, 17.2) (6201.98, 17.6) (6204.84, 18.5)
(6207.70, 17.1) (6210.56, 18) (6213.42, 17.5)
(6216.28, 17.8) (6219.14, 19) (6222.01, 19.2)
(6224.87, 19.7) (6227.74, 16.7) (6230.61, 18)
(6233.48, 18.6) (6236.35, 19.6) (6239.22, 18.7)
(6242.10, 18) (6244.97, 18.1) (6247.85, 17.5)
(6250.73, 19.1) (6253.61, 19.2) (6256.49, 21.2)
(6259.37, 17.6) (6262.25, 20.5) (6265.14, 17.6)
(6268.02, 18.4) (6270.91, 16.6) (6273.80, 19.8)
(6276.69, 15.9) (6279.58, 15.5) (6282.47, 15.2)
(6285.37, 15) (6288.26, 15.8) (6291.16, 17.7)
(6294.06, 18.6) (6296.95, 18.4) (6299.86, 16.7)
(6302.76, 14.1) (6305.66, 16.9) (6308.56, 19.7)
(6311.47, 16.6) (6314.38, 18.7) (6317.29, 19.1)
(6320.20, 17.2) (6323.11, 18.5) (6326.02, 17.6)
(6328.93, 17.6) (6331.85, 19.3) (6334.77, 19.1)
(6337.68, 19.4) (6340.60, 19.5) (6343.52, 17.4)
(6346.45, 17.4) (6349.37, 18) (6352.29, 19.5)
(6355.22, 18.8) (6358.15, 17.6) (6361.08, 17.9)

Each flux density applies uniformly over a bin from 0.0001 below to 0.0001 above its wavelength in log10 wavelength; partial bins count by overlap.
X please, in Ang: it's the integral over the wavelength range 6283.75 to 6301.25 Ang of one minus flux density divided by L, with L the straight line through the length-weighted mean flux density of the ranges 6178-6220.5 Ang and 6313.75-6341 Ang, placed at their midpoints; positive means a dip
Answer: 1.0 Ang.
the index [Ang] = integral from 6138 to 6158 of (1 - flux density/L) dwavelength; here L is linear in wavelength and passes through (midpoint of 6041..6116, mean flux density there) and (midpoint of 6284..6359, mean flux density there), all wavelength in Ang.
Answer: -1.32 Ang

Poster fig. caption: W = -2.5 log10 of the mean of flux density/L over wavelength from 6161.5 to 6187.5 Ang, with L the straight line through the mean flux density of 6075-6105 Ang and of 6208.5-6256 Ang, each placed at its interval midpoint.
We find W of 0.02 mag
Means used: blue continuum 13.5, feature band 16.2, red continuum 18.5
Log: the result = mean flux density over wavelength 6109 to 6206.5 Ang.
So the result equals 16.3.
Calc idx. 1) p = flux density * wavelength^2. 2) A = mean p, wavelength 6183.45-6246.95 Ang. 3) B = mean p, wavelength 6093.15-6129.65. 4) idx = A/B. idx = 1.2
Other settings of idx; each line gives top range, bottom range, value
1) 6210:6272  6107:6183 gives 1.17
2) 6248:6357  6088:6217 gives 1.17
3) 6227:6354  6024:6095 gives 1.36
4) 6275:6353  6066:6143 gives 1.27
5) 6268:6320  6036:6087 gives 1.30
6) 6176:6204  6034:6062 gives 1.11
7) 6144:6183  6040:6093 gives 1.22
